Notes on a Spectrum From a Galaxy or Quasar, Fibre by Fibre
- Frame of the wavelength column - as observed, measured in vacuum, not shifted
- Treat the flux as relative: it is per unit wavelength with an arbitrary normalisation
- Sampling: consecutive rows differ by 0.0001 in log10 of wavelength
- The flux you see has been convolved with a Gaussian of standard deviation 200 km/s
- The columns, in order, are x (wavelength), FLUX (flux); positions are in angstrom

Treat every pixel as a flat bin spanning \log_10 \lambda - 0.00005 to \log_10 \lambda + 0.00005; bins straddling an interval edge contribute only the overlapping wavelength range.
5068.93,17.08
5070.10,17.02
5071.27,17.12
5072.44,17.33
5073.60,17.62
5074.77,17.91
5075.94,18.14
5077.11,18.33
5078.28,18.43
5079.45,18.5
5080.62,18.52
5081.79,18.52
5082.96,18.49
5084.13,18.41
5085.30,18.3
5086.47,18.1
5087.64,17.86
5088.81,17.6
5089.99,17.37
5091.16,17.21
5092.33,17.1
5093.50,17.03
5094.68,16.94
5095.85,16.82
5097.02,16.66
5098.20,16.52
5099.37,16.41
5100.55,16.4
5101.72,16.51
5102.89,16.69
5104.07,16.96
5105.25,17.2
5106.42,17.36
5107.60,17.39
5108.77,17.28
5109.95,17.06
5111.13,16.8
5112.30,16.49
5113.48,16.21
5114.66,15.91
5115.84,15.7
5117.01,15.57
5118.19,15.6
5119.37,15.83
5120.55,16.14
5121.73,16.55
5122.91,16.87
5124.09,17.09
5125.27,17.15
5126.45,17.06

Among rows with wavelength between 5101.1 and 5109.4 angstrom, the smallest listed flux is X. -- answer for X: 16.51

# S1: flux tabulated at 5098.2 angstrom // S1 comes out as 16.52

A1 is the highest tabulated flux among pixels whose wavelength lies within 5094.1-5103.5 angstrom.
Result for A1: 16.94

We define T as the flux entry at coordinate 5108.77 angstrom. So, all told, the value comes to 17.28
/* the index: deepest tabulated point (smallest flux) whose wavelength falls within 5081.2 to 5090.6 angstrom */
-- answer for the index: 17.37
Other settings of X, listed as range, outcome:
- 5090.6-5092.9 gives 17.1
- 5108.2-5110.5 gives 17.06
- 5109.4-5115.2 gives 15.91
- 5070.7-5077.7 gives 17.12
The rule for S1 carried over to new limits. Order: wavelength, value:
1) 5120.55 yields 16.14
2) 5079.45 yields 18.5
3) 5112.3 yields 16.49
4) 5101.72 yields 16.51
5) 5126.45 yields 17.06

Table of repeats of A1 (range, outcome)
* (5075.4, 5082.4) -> 18.52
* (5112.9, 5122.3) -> 16.55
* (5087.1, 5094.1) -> 17.86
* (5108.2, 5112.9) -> 17.28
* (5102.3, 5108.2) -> 17.39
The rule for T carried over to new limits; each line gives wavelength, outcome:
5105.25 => 17.2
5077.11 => 18.33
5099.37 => 16.41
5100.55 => 16.4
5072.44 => 17.33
